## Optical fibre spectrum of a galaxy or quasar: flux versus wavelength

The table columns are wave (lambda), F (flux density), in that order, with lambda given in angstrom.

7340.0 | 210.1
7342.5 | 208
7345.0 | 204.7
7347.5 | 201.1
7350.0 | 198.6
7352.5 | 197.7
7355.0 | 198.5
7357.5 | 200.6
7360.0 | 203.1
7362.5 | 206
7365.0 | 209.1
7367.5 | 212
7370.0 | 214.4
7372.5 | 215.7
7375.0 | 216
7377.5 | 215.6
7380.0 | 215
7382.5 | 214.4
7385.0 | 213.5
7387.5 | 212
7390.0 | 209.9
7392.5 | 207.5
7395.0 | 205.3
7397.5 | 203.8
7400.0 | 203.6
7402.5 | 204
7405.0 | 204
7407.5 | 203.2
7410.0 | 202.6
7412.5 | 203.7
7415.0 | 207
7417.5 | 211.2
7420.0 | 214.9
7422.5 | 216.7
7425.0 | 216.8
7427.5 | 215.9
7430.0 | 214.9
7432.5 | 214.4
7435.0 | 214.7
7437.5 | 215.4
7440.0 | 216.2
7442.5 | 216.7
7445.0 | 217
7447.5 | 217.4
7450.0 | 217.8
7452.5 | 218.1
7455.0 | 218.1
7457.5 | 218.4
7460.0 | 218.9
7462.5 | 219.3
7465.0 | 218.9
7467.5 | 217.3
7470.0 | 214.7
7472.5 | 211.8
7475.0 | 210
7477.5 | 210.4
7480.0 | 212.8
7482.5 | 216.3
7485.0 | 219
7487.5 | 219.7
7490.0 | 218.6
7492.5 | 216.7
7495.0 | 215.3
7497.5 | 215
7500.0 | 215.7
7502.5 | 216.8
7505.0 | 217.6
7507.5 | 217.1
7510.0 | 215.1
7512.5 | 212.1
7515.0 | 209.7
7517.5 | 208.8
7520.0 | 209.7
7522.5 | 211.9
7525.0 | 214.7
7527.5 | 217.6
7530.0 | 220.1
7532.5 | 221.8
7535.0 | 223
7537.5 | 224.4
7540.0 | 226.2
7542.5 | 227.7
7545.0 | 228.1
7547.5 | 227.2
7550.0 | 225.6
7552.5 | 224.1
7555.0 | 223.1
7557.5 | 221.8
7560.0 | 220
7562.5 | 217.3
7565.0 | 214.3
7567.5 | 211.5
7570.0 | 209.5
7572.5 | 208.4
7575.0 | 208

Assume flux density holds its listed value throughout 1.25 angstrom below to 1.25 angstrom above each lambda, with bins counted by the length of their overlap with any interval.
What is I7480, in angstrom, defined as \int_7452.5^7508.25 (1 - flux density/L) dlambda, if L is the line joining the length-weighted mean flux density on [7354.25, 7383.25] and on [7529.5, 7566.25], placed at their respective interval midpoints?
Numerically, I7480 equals 0.5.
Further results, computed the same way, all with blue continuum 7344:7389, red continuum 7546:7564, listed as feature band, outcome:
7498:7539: 0.7 angstrom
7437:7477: -0.3 angstrom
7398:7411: 0.5 angstrom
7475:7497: 0.2 angstrom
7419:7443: -0.3 angstrom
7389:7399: 0.2 angstrom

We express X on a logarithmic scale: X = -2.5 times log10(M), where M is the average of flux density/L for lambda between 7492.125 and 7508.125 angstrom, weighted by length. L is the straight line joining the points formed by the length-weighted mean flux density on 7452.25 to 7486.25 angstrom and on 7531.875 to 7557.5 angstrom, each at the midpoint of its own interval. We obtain 0.02 mag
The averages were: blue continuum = 216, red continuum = 225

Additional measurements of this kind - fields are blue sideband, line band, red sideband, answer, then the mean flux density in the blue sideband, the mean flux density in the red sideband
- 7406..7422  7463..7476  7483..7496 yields 0.00 mag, 208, 218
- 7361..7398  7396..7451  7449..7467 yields 0.02 mag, 211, 218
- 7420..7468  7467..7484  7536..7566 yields 0.03 mag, 217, 223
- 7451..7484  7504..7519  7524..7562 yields 0.03 mag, 216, 223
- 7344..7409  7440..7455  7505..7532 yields -0.03 mag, 207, 214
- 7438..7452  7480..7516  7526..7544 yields 0.02 mag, 217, 223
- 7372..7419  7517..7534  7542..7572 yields 0.01 mag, 209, 220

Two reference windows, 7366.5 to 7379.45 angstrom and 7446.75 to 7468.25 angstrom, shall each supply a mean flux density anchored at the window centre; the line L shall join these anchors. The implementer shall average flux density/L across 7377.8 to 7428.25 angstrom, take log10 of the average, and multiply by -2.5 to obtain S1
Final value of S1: 0.03 mag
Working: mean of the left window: 215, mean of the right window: 218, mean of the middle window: 209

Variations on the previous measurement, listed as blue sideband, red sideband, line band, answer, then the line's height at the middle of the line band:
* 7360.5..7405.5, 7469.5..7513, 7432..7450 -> -0.02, 213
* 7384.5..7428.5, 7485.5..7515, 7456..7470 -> -0.03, 213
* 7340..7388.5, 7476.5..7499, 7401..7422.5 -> 0.02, 211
